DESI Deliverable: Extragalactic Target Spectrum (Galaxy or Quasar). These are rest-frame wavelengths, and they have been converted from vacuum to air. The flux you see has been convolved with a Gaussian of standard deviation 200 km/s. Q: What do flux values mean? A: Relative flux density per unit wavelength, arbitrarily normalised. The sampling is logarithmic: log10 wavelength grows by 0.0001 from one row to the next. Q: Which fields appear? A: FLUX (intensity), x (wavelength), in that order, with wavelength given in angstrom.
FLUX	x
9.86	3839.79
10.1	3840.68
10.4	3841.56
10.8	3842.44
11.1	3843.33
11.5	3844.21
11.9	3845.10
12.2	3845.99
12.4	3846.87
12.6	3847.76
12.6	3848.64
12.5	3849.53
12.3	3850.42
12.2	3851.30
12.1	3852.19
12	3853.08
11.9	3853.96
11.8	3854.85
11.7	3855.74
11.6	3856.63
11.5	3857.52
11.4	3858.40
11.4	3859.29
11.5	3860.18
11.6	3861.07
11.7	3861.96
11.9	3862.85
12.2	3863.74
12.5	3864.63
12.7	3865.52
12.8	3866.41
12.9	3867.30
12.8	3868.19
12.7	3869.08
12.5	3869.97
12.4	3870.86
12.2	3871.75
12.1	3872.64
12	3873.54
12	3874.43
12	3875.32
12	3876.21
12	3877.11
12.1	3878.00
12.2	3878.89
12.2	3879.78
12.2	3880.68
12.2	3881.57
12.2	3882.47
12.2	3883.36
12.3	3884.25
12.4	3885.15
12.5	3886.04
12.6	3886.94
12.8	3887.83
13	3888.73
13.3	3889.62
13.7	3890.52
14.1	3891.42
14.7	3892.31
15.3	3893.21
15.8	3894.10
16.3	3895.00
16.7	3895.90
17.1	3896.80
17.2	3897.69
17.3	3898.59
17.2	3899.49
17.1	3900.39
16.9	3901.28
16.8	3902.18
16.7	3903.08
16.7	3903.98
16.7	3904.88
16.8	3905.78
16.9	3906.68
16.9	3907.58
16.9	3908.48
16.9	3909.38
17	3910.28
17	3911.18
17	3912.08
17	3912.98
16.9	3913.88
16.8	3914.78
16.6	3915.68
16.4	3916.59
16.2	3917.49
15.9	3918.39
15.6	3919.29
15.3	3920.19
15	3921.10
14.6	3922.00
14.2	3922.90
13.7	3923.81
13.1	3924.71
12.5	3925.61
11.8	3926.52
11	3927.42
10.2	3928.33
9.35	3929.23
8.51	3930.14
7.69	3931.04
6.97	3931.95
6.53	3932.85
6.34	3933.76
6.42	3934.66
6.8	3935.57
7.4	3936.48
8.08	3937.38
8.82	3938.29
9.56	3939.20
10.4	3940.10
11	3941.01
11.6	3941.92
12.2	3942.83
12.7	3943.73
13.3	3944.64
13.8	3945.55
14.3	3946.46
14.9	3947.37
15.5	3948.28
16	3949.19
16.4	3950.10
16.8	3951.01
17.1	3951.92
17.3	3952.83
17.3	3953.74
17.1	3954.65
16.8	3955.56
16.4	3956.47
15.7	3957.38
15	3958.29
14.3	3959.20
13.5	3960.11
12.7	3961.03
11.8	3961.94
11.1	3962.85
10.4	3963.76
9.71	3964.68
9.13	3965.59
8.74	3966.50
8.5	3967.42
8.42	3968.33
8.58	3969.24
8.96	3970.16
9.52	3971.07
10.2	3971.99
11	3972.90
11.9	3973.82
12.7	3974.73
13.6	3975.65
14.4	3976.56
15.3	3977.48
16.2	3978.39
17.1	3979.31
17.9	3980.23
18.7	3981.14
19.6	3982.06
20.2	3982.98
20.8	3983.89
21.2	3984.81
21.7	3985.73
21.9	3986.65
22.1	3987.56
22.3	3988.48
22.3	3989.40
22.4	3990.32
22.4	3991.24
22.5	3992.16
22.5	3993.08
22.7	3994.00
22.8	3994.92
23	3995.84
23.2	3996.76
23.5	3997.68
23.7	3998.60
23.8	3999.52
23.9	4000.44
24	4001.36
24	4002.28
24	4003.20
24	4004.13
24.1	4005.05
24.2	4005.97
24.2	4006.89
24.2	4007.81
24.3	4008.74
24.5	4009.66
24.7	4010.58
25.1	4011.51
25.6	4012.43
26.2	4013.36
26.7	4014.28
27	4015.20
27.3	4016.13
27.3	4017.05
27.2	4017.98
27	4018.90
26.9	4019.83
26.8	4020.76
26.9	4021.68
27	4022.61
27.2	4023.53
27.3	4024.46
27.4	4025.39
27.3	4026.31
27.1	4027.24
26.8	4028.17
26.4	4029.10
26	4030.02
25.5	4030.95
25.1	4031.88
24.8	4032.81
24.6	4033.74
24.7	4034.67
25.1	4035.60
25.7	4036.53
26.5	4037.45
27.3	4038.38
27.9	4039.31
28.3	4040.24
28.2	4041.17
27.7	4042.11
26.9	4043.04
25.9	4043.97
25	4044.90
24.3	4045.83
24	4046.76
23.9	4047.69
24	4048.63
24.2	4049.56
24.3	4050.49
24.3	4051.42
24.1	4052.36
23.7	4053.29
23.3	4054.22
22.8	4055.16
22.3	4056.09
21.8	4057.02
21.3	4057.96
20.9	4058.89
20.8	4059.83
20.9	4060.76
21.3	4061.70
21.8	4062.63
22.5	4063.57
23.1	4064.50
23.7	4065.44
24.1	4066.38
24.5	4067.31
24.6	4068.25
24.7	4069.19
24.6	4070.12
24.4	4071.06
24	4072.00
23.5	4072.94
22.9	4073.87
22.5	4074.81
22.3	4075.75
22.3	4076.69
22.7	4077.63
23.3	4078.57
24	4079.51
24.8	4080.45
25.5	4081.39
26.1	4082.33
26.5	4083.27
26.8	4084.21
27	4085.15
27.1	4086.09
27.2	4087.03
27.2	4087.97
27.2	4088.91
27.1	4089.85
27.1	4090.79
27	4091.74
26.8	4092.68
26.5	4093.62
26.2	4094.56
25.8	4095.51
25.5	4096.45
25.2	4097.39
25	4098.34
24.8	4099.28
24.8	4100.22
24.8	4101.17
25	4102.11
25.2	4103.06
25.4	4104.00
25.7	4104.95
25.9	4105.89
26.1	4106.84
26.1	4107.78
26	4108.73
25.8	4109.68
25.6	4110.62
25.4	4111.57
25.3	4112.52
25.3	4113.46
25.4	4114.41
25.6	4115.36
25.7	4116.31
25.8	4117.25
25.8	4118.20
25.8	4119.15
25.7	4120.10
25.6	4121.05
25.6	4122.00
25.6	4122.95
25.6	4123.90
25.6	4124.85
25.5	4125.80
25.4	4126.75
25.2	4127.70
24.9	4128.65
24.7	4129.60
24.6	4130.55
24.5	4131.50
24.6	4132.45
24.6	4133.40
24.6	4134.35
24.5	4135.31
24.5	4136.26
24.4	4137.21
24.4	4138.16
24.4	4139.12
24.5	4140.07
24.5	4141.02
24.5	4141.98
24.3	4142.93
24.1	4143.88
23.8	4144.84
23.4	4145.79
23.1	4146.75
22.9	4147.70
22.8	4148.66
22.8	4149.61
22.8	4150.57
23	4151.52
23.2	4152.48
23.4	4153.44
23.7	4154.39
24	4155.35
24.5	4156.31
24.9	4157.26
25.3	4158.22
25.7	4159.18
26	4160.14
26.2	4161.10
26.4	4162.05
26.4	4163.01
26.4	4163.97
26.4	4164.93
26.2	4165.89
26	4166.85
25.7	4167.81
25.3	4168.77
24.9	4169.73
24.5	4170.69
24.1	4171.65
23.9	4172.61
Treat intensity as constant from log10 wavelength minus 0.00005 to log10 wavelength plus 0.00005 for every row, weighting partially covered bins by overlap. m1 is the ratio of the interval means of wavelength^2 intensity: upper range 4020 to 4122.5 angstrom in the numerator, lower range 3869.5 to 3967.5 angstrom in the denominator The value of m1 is 2.01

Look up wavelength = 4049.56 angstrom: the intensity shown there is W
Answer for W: 24.2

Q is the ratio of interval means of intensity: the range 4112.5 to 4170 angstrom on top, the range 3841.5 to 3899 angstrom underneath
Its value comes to 2.0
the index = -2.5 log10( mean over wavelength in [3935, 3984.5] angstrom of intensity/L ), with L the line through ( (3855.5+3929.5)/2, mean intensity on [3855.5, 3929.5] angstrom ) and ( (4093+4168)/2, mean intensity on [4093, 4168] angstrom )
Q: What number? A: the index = 0.28 mag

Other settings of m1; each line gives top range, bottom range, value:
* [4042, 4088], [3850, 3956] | 1.94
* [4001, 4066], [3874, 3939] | 1.96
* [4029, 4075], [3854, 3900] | 2.04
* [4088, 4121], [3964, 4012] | 1.43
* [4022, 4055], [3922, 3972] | 2.28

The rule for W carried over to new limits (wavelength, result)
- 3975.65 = 13.6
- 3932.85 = 6.53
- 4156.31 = 24.5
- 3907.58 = 16.9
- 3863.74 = 12.2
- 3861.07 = 11.6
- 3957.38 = 15.7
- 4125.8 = 25.5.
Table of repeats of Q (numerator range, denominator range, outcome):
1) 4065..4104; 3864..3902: 1.85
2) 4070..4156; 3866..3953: 1.84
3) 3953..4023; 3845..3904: 1.49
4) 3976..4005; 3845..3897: 1.70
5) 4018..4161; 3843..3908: 1.87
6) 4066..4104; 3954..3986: 1.81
